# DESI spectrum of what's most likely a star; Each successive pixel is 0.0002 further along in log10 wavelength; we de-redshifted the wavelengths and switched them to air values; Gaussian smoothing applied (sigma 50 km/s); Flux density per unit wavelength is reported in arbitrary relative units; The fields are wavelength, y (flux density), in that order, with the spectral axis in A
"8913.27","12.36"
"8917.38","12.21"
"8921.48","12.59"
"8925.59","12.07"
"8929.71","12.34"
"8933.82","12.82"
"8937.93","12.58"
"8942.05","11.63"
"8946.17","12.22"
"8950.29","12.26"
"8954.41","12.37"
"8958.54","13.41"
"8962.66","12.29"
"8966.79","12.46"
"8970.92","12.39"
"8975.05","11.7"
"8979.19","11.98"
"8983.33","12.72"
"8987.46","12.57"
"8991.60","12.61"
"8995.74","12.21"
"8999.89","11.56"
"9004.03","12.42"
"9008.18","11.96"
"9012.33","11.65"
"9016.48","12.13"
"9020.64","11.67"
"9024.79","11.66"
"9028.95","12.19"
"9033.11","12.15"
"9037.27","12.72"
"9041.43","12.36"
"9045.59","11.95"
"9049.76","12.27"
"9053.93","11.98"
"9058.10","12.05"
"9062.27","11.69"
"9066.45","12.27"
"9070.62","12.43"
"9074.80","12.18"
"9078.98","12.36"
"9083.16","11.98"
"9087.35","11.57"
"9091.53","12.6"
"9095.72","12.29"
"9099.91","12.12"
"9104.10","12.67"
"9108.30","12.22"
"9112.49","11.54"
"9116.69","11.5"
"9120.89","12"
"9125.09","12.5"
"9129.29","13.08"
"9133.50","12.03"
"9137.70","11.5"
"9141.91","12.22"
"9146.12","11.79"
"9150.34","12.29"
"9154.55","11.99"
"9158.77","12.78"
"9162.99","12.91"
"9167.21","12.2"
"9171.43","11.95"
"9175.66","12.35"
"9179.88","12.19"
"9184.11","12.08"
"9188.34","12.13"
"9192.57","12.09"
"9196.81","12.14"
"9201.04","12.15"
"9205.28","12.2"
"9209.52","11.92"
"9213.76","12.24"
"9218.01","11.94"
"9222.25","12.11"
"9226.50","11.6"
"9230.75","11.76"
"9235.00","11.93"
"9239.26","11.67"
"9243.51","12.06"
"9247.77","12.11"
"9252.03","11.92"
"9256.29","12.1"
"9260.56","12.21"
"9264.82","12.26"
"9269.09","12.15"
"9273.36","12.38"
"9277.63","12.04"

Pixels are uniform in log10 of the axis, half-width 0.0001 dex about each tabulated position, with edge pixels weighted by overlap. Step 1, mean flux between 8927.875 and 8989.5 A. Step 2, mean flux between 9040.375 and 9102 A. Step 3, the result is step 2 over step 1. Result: 1.0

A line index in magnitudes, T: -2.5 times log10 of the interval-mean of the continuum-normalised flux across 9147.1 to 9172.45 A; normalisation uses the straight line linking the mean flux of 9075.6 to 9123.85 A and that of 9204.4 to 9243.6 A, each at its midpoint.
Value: -0.03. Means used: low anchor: 12.1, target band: 12.3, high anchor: 11.9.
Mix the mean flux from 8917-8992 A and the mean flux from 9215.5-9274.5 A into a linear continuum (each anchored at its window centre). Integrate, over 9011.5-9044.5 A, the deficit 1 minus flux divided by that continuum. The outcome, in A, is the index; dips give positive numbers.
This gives 0.6 A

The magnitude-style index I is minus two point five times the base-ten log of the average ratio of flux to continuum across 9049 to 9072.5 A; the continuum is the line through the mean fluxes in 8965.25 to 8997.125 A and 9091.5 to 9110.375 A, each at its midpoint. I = 0.02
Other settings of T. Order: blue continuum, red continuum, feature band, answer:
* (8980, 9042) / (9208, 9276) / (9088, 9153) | 0.00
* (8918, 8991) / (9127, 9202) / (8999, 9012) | 0.03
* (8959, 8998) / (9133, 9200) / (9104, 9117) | 0.03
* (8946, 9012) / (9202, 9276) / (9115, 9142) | 0.00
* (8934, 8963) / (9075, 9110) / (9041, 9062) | 0.02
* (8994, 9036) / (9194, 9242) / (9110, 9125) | 0.01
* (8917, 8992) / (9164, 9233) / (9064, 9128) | 0.00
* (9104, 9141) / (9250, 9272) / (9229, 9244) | 0.03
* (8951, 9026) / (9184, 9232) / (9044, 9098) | 0.00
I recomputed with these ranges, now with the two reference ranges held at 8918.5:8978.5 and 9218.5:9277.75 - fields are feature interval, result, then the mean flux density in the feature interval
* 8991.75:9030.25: 0.029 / 12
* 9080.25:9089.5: 0.033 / 11.8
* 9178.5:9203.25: -0.004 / 12.1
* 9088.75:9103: -0.012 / 12.3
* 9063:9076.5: -0.001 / 12.2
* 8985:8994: -0.025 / 12.6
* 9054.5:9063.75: 0.030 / 11.9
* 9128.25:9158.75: 0.000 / 12.1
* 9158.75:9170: -0.040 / 12.6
